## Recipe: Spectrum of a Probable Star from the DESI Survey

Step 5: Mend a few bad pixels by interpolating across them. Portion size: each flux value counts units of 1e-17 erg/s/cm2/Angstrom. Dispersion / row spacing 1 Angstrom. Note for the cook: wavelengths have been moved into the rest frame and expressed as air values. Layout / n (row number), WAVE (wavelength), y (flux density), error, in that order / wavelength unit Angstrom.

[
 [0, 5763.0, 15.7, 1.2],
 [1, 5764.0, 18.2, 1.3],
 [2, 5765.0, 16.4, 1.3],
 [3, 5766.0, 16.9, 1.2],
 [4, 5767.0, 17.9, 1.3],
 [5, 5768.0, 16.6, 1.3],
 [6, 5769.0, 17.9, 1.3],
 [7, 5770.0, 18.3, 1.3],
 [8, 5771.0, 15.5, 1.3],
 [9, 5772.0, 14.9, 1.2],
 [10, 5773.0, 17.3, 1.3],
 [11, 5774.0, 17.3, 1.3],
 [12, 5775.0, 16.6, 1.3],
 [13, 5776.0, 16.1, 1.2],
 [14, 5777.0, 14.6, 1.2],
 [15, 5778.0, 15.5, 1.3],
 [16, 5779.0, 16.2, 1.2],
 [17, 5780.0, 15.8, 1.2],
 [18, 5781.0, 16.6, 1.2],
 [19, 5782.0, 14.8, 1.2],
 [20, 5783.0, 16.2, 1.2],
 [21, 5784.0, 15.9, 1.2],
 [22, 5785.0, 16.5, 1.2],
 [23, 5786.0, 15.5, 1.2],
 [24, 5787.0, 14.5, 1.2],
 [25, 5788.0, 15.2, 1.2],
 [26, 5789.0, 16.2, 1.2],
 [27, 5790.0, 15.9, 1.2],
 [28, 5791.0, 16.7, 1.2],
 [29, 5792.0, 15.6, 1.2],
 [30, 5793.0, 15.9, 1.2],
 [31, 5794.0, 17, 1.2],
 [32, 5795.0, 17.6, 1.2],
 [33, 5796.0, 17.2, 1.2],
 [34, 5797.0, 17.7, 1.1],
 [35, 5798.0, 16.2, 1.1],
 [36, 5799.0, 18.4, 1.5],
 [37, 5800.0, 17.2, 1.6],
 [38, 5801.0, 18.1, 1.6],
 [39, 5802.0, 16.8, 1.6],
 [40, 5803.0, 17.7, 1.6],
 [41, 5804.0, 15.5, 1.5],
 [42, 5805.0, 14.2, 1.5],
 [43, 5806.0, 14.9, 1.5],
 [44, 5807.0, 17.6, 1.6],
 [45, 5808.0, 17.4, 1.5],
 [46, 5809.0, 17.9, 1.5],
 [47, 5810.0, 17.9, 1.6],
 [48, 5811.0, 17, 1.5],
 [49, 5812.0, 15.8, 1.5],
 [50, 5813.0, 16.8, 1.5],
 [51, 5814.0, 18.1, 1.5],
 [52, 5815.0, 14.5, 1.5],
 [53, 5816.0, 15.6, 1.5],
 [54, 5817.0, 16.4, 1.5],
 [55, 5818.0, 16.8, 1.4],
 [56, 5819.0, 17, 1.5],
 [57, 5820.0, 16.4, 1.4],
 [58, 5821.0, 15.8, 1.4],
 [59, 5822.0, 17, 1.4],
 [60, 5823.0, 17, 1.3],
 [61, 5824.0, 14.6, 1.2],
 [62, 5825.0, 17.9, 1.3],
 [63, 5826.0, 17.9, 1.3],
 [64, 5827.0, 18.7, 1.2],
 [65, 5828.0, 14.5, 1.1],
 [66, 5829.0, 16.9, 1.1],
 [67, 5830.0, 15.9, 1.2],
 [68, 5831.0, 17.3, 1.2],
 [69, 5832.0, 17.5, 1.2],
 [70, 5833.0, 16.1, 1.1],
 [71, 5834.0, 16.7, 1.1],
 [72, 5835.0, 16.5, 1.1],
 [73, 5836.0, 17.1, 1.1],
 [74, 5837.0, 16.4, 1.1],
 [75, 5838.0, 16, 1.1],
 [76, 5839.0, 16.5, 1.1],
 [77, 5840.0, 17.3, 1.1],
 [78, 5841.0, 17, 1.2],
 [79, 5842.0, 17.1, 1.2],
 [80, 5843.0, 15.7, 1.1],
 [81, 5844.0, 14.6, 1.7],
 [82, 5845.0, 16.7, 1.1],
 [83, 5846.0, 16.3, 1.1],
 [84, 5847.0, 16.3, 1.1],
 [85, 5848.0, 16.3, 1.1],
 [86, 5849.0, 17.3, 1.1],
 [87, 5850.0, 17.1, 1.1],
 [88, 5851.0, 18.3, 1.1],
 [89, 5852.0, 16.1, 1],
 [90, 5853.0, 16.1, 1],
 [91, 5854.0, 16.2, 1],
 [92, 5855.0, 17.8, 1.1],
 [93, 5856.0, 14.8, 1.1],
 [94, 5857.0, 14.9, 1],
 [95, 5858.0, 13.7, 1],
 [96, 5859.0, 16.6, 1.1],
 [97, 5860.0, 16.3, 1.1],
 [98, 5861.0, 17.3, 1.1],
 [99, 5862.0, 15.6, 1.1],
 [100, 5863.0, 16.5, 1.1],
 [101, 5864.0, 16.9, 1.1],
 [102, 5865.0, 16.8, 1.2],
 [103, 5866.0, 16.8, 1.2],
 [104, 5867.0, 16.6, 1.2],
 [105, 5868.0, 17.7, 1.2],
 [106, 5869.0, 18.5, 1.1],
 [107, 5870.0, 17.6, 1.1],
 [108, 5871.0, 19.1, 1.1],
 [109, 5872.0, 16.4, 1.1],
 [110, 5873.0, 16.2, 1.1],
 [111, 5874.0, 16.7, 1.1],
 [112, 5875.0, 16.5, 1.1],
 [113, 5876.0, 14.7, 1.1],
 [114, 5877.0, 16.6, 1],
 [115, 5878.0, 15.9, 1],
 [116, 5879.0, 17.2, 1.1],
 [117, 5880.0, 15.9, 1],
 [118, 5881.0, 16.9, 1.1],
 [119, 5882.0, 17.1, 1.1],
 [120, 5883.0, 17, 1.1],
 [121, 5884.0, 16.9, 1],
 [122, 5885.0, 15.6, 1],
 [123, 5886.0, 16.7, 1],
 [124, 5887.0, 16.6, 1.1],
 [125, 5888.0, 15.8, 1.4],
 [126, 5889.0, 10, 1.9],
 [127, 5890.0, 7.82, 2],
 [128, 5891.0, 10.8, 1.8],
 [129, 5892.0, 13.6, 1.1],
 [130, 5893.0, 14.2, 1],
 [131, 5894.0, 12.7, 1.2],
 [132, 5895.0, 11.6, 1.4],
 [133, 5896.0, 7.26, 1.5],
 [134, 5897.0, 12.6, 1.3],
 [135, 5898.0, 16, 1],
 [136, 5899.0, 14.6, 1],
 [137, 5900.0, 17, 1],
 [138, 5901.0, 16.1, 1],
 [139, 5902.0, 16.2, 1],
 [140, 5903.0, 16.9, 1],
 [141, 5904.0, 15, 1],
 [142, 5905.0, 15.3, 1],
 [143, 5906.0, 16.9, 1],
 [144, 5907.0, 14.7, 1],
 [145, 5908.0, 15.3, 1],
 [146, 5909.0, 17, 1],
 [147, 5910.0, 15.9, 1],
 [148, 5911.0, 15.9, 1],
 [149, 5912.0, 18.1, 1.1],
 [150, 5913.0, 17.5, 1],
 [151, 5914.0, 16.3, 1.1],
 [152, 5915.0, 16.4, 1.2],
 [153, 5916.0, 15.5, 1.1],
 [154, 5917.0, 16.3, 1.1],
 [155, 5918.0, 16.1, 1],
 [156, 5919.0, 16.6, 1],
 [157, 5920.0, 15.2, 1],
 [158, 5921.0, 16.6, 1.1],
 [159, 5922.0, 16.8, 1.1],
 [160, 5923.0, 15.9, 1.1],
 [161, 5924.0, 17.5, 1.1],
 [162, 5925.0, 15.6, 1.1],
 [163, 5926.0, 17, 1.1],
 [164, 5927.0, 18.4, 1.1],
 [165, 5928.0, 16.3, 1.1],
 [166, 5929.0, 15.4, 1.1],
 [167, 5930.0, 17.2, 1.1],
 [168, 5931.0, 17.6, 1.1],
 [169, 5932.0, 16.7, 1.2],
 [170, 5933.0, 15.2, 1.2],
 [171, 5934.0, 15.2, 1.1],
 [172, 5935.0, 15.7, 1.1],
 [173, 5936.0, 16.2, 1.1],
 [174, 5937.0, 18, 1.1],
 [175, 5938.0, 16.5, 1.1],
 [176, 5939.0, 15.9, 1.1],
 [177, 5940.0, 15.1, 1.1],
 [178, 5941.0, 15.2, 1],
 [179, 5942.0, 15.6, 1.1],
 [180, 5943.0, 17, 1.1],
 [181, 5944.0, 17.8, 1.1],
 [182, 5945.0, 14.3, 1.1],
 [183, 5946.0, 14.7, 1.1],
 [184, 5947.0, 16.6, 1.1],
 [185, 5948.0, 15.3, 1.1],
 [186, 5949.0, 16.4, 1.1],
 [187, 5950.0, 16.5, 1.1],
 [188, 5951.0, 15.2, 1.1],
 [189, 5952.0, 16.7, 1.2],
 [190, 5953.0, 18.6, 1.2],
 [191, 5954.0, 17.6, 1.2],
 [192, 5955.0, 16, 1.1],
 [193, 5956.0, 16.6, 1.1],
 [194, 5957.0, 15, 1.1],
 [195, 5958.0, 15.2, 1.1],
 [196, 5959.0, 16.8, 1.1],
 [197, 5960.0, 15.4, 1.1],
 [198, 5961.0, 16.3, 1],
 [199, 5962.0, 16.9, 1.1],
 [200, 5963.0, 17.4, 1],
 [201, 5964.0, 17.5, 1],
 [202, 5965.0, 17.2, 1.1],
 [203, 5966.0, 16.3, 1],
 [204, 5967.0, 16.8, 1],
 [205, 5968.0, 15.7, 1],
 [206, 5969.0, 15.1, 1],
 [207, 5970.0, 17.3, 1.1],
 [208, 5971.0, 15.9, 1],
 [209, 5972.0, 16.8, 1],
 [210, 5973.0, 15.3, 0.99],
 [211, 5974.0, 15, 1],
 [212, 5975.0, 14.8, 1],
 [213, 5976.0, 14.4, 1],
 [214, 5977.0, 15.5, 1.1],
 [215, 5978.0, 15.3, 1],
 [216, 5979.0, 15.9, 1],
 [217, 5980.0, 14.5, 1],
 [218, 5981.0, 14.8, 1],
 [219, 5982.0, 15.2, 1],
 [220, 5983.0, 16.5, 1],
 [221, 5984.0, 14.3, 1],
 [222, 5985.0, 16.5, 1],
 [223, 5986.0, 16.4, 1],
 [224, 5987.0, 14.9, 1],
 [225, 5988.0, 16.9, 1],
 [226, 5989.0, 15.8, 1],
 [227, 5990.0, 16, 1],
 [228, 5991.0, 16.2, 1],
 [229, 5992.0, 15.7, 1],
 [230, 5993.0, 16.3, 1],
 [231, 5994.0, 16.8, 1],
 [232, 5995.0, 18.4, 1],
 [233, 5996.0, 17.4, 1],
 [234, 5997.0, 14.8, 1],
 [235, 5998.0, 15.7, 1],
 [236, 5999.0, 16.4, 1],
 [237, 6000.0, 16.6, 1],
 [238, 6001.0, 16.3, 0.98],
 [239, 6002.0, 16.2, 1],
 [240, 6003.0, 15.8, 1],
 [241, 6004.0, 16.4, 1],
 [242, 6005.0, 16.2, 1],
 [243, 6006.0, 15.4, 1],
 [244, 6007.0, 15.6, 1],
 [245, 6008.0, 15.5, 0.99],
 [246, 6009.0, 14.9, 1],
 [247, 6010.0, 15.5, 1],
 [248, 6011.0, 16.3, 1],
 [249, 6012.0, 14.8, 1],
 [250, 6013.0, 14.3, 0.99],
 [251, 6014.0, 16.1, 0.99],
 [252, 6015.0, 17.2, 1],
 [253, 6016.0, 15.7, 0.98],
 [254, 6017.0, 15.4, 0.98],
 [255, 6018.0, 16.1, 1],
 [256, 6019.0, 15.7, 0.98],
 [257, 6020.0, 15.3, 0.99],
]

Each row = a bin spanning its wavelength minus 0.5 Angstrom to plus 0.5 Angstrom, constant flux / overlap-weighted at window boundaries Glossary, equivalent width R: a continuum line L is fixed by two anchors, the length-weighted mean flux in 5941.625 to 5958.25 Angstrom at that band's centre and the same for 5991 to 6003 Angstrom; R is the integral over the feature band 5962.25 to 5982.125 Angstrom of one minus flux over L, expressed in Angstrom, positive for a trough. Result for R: 0.5 Angstrom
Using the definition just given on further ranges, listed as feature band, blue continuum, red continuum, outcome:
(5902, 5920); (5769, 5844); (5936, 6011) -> 0.0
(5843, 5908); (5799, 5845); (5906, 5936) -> 3.2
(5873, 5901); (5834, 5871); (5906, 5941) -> 3.1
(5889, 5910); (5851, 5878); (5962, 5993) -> 3.0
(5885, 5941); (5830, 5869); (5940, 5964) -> 3.1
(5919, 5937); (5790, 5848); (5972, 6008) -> -0.3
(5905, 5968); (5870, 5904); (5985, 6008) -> -3.1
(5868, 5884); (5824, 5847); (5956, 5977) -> -0.4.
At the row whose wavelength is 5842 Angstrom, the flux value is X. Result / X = 17.1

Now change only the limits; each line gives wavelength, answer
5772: 14.9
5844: 14.6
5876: 14.7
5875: 16.5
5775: 16.6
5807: 17.6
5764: 18.2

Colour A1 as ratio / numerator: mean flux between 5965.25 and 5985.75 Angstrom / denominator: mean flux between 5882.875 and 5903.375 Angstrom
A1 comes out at 1.1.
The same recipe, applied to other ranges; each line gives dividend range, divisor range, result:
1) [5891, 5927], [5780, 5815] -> 0.94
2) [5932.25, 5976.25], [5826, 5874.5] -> 0.97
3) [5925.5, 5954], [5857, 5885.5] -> 0.98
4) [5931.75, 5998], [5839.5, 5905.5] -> 1.02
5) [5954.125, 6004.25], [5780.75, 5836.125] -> 0.97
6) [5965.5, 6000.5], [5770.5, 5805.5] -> 0.98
